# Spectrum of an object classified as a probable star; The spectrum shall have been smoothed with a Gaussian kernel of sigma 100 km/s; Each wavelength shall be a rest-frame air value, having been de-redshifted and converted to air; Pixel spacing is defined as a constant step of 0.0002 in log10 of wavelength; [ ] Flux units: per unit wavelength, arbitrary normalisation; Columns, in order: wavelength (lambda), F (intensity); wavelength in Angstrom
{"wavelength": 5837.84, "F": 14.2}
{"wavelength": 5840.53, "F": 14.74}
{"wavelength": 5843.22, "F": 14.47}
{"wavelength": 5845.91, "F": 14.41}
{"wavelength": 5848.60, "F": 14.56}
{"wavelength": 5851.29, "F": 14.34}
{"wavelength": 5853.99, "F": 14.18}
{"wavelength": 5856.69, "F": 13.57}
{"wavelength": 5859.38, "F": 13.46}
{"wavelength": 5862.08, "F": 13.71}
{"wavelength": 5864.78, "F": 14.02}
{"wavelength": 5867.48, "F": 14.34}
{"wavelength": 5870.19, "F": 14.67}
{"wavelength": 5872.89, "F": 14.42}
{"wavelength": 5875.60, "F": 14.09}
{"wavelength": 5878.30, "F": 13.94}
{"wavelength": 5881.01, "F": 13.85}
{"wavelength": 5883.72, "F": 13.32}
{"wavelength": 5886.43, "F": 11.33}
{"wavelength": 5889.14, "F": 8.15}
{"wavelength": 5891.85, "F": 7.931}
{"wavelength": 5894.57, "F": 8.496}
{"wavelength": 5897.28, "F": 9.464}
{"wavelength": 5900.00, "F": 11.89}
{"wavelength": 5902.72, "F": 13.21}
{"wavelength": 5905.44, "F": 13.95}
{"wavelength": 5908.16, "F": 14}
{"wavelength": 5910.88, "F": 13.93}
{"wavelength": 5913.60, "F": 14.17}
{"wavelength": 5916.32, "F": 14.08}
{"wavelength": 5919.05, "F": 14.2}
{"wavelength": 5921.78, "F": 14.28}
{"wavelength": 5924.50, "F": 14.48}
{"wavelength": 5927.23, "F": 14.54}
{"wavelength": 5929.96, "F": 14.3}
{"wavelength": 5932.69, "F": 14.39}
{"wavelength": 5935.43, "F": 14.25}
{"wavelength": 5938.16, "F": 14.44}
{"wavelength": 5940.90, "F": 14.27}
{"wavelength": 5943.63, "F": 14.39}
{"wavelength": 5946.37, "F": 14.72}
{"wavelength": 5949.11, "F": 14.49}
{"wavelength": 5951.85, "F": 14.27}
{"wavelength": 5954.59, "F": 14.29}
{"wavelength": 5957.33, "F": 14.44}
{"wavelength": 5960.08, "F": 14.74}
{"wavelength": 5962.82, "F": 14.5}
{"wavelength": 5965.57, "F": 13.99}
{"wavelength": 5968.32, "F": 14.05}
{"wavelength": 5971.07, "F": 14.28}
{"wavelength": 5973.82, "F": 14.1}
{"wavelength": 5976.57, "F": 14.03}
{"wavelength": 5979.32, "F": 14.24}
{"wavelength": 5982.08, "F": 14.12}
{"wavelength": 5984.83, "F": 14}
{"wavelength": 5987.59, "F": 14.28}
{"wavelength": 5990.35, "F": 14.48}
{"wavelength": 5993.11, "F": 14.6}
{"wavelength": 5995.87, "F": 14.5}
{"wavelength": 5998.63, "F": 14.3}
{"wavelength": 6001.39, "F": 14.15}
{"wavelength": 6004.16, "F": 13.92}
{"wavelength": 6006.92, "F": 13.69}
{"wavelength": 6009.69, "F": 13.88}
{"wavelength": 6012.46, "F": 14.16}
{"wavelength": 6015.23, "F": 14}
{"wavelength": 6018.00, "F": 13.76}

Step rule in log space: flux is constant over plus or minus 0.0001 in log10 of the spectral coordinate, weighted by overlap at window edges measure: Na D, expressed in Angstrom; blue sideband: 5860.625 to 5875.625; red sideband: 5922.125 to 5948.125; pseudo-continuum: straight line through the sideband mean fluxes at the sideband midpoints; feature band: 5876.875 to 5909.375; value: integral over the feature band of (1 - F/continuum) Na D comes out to 6.1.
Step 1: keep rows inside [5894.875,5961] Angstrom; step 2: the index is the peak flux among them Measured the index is 14.74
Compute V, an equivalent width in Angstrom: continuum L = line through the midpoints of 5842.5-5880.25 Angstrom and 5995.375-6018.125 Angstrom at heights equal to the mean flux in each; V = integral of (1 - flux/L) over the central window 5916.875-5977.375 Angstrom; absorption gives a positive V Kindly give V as -1.09 Angstrom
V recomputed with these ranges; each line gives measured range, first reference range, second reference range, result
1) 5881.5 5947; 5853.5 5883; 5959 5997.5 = 5.2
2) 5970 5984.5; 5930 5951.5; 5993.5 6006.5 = 0.1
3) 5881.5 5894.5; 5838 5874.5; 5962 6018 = 3.6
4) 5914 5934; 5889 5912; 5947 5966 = -2.7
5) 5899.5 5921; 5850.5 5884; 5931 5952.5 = 0.7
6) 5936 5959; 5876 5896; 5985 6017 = -3.0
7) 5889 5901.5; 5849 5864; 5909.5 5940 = 4.2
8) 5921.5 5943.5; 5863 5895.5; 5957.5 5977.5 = -1.4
